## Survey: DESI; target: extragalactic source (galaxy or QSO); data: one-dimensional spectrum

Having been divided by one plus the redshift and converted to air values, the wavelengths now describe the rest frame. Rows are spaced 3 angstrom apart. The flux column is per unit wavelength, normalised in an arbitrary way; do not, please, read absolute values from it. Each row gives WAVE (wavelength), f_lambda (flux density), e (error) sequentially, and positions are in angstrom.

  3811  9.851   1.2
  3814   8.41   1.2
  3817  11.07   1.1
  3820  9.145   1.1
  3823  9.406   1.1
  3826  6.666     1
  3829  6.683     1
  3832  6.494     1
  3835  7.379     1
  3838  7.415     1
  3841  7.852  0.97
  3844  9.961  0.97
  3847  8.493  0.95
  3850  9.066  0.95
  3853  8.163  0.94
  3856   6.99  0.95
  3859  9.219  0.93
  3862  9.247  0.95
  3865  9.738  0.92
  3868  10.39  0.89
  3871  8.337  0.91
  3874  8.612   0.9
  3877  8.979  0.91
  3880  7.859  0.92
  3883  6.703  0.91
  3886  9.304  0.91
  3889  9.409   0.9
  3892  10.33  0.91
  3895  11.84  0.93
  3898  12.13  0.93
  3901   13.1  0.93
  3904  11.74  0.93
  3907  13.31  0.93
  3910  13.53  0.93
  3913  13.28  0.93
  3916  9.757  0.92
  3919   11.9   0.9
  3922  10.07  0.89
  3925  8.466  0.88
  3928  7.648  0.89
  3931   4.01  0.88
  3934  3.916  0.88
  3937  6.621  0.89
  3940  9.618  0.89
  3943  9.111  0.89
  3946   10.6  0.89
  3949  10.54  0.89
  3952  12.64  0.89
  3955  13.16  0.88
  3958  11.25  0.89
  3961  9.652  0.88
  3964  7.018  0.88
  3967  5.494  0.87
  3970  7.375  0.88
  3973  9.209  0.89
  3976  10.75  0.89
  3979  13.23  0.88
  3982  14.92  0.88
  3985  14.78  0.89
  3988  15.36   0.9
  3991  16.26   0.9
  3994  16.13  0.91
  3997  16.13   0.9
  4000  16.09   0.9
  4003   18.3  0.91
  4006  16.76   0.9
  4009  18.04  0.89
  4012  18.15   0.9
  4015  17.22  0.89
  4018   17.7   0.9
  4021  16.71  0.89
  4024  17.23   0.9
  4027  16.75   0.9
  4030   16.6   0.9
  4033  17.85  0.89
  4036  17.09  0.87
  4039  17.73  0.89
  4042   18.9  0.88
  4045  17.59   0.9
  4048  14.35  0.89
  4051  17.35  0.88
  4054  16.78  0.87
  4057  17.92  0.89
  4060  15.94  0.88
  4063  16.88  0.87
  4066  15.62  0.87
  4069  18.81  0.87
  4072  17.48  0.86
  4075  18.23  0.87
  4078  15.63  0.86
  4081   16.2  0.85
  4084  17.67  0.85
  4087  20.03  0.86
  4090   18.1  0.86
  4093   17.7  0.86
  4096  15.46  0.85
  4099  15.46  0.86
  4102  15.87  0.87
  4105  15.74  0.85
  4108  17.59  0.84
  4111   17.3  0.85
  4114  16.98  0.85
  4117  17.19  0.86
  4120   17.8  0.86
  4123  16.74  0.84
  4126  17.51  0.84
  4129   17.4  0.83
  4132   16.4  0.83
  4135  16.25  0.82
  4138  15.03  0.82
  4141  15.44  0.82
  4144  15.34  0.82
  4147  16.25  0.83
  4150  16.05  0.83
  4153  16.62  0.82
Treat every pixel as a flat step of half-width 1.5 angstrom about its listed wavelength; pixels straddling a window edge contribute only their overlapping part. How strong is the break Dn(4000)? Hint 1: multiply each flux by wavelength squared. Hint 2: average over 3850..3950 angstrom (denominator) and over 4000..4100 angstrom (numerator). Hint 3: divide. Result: 1.9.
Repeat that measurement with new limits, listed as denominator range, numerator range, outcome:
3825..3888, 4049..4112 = 2.30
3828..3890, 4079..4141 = 2.28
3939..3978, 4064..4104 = 1.86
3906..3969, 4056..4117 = 1.92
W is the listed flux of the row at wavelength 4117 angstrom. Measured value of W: 17.19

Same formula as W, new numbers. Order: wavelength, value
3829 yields 6.683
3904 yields 11.74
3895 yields 11.84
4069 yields 18.81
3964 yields 7.018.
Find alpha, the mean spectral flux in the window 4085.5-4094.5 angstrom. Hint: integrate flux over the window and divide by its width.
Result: 18.6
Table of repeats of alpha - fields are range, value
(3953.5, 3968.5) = 9.31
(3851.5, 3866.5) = 8.67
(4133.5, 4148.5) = 15.7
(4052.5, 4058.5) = 17.4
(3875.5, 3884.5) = 7.85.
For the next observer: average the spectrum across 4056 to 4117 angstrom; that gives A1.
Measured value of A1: 17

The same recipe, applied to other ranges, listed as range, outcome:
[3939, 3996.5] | 11.5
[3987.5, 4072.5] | 17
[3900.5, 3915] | 12.9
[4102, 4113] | 16.7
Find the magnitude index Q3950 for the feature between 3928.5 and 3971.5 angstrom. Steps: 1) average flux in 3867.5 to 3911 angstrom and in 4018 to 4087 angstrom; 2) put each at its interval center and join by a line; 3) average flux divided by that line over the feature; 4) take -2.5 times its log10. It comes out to 0.437 mag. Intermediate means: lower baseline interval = 10.3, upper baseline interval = 17.1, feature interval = 8.62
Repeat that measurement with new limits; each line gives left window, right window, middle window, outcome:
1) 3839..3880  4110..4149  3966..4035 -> -0.173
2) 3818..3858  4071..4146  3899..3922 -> -0.178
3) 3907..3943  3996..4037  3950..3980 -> 0.256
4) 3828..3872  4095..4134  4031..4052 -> -0.194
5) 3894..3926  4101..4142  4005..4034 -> -0.205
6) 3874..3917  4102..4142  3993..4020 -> -0.248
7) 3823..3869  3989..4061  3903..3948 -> 0.249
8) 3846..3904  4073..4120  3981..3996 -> -0.166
